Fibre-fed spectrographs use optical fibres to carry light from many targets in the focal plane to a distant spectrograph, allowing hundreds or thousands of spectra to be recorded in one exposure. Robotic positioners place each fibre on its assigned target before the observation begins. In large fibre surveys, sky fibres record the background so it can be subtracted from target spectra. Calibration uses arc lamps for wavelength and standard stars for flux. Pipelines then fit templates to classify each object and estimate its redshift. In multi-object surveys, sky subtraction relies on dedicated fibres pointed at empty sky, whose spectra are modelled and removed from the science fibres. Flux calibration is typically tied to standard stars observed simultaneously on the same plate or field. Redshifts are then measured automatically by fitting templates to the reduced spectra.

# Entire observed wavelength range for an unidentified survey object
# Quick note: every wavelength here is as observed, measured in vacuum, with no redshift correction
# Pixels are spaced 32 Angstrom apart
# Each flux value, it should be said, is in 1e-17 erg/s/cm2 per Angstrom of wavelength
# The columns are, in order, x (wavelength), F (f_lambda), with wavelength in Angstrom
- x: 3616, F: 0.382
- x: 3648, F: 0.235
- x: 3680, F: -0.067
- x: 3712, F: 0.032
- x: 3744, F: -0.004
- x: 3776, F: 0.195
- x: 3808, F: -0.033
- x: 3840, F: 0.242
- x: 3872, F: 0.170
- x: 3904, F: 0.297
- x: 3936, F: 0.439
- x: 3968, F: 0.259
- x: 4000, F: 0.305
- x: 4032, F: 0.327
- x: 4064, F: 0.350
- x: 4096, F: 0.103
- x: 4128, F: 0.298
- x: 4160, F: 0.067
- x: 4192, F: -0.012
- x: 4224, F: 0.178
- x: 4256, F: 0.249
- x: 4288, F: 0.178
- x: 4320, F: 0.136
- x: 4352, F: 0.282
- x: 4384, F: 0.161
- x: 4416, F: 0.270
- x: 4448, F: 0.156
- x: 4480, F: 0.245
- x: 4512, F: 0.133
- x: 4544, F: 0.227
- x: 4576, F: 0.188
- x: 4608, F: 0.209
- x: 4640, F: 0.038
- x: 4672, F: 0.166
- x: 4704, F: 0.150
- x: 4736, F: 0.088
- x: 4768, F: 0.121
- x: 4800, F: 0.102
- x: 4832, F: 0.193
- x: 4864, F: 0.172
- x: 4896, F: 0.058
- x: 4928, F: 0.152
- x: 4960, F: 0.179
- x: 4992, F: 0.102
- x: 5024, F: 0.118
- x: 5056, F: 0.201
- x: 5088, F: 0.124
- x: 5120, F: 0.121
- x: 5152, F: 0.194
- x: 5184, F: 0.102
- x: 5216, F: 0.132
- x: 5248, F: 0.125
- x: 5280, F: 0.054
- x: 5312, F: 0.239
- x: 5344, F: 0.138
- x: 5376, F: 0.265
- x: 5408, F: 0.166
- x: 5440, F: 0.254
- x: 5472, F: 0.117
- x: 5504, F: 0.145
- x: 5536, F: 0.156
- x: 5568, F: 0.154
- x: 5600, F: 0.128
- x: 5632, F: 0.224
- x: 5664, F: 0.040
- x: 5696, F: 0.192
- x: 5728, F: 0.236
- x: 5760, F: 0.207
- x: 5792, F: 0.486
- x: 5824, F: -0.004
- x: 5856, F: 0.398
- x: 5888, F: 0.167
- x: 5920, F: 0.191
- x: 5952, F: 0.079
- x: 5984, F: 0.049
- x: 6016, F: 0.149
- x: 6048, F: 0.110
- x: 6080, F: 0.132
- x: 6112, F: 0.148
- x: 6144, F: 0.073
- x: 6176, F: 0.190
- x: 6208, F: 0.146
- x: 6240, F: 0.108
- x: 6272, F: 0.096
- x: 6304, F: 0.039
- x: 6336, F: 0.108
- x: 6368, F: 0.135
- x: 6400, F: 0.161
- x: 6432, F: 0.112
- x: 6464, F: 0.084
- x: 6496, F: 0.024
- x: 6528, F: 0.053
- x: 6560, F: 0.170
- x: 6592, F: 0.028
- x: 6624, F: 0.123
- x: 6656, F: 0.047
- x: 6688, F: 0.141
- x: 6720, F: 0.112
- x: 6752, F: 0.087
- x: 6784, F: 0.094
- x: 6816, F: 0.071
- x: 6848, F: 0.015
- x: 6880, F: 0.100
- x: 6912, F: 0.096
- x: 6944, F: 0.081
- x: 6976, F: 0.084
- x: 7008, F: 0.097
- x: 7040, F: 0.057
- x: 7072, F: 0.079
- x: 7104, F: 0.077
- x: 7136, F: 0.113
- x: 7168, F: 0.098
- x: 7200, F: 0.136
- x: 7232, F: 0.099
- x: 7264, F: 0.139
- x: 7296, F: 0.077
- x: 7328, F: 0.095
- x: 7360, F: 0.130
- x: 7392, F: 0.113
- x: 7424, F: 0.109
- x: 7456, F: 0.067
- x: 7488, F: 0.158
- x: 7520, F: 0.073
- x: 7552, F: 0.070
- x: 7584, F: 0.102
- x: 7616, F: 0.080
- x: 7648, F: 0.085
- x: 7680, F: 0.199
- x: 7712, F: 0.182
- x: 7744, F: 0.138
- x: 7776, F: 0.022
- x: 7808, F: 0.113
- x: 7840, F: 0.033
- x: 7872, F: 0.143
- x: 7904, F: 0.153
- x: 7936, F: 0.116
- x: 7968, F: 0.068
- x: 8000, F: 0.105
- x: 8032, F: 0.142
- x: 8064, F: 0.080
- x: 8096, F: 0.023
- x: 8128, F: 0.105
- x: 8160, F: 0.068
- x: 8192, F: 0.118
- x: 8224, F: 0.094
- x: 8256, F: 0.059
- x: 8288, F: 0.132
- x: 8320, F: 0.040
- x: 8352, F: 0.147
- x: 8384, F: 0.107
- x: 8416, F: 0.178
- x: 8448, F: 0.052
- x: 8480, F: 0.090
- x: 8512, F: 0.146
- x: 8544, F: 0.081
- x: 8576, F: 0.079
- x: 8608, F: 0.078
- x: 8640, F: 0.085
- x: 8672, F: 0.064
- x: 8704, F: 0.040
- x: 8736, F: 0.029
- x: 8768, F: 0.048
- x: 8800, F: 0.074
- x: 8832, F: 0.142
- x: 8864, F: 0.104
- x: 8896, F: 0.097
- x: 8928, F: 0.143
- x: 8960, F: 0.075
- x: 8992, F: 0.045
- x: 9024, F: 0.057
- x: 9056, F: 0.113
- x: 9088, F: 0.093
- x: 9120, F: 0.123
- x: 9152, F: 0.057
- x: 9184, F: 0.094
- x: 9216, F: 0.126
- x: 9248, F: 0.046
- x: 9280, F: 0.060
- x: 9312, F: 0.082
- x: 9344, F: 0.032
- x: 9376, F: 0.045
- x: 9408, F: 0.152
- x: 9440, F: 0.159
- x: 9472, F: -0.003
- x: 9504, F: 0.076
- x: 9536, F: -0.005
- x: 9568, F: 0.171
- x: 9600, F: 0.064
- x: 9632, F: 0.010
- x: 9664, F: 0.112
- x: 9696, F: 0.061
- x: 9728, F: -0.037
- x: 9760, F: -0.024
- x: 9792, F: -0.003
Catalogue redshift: 0.170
